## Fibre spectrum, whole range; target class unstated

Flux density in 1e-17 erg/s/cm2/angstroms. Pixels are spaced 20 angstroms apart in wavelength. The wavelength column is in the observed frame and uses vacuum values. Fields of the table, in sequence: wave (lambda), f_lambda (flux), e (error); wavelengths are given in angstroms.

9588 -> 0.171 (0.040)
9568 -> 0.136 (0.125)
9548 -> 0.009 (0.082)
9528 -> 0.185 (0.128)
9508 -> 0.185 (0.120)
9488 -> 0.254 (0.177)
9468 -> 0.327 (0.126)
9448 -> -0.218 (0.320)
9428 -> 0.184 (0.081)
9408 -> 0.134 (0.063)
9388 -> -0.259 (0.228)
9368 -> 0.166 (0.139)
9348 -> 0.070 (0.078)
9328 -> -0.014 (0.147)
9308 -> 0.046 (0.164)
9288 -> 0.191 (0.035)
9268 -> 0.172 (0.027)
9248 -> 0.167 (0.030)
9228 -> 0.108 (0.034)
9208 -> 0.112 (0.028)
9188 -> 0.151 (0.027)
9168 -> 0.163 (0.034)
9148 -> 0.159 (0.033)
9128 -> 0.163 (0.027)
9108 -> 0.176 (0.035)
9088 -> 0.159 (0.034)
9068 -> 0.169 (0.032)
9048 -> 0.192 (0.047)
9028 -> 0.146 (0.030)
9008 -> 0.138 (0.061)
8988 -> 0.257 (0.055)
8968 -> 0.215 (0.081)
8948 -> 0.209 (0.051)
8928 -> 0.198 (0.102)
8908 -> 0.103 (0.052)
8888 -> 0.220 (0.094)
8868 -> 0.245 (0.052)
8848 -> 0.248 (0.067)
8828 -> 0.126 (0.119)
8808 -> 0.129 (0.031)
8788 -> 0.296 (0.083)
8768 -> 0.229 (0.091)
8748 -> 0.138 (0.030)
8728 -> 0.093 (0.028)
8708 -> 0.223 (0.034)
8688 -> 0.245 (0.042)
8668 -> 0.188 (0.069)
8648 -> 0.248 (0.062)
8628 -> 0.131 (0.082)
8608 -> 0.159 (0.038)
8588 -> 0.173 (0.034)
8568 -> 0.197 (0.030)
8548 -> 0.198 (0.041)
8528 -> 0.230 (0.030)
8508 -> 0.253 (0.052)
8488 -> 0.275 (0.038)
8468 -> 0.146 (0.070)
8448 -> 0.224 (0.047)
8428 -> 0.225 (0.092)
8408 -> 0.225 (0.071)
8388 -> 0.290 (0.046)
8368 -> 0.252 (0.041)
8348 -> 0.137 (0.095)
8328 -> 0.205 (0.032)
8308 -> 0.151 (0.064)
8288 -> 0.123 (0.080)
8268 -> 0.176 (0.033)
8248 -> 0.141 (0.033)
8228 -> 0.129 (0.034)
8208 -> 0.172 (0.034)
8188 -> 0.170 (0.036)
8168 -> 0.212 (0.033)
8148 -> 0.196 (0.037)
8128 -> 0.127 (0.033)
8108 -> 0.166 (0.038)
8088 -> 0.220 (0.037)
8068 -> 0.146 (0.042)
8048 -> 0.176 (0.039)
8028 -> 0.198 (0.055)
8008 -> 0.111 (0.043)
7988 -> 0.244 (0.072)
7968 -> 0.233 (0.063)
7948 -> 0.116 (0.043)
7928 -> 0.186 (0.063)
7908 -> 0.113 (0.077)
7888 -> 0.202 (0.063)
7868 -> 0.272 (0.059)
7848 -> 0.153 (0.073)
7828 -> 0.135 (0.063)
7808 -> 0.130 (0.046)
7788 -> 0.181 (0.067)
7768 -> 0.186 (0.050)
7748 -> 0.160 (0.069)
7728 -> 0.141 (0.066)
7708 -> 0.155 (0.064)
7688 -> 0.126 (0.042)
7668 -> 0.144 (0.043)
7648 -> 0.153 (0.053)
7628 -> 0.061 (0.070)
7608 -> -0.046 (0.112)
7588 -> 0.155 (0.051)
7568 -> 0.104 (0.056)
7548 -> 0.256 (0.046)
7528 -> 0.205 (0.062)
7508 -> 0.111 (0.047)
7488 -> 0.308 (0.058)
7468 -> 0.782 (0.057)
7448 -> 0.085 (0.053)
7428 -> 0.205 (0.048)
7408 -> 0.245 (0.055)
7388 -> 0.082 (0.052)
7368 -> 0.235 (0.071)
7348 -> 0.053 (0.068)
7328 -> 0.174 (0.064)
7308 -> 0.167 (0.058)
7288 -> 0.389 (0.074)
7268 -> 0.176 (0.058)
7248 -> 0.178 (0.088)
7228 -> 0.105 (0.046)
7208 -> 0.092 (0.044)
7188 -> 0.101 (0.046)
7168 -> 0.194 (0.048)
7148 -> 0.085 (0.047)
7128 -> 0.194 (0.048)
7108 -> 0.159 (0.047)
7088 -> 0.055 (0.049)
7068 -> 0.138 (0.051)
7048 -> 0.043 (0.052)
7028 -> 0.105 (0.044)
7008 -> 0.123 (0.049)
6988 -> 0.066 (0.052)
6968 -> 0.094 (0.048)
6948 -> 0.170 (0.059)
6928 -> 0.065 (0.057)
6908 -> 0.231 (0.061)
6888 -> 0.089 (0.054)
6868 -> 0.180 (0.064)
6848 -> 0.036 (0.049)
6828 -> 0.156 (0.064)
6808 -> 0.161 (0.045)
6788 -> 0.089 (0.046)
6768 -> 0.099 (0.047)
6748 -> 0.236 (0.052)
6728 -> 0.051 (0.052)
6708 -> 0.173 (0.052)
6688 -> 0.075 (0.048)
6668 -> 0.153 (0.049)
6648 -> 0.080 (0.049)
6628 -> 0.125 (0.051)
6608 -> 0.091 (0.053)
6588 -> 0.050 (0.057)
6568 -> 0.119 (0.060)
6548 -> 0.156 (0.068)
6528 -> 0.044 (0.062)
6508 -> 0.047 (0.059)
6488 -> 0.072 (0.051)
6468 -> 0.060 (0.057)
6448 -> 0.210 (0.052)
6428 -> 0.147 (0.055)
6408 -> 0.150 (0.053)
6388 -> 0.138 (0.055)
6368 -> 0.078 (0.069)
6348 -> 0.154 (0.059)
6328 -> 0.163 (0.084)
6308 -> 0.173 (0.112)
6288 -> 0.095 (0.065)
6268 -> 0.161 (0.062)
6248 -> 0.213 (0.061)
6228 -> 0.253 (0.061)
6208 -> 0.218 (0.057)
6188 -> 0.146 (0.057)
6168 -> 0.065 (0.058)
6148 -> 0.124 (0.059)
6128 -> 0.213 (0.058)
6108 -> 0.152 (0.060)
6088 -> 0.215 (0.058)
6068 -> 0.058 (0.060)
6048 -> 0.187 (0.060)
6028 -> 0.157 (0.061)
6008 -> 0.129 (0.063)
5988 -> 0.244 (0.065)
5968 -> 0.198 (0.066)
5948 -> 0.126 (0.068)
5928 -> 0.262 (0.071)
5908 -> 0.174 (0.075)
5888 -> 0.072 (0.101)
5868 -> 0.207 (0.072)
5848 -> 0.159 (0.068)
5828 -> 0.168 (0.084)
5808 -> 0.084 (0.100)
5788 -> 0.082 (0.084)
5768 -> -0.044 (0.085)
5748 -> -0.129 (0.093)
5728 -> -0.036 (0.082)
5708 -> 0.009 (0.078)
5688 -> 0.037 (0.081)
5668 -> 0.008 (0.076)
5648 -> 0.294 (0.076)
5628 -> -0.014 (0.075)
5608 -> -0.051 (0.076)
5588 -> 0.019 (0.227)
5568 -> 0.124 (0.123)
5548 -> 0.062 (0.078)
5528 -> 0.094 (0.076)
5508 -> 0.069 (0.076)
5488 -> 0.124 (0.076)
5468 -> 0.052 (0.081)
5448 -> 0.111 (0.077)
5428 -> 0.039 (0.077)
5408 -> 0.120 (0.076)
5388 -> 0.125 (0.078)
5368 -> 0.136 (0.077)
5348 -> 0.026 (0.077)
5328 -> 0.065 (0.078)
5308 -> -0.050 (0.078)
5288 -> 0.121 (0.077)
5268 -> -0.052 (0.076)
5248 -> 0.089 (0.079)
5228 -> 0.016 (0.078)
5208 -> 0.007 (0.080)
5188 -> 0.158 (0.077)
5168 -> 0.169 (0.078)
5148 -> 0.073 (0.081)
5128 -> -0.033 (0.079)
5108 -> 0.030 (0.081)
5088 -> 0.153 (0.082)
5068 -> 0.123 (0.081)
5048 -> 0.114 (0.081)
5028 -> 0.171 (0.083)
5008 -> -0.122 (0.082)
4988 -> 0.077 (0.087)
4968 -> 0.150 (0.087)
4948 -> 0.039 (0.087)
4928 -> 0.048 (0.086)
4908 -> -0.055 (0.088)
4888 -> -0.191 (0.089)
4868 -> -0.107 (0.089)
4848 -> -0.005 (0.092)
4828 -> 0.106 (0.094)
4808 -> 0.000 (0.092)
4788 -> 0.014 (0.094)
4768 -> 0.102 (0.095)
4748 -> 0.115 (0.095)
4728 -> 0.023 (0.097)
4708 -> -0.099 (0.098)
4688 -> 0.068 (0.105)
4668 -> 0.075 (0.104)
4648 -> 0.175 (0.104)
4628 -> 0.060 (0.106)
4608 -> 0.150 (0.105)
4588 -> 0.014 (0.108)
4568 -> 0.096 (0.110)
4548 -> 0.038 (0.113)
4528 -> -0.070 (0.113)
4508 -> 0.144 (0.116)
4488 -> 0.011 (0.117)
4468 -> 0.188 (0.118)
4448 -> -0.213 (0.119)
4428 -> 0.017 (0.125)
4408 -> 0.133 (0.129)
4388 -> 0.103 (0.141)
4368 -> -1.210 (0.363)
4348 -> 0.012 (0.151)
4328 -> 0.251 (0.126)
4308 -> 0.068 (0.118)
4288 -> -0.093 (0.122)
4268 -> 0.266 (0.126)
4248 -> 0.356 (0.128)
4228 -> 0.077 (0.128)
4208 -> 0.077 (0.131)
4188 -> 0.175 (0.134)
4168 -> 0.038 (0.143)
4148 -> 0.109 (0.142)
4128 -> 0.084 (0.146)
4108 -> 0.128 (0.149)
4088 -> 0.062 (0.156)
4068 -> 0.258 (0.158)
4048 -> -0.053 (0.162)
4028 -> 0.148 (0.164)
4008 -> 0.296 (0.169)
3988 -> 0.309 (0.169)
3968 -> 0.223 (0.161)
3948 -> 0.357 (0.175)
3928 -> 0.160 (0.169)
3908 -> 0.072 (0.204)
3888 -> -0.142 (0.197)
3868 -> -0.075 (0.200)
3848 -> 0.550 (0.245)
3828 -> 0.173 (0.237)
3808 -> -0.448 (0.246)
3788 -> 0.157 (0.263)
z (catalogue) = 1.005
